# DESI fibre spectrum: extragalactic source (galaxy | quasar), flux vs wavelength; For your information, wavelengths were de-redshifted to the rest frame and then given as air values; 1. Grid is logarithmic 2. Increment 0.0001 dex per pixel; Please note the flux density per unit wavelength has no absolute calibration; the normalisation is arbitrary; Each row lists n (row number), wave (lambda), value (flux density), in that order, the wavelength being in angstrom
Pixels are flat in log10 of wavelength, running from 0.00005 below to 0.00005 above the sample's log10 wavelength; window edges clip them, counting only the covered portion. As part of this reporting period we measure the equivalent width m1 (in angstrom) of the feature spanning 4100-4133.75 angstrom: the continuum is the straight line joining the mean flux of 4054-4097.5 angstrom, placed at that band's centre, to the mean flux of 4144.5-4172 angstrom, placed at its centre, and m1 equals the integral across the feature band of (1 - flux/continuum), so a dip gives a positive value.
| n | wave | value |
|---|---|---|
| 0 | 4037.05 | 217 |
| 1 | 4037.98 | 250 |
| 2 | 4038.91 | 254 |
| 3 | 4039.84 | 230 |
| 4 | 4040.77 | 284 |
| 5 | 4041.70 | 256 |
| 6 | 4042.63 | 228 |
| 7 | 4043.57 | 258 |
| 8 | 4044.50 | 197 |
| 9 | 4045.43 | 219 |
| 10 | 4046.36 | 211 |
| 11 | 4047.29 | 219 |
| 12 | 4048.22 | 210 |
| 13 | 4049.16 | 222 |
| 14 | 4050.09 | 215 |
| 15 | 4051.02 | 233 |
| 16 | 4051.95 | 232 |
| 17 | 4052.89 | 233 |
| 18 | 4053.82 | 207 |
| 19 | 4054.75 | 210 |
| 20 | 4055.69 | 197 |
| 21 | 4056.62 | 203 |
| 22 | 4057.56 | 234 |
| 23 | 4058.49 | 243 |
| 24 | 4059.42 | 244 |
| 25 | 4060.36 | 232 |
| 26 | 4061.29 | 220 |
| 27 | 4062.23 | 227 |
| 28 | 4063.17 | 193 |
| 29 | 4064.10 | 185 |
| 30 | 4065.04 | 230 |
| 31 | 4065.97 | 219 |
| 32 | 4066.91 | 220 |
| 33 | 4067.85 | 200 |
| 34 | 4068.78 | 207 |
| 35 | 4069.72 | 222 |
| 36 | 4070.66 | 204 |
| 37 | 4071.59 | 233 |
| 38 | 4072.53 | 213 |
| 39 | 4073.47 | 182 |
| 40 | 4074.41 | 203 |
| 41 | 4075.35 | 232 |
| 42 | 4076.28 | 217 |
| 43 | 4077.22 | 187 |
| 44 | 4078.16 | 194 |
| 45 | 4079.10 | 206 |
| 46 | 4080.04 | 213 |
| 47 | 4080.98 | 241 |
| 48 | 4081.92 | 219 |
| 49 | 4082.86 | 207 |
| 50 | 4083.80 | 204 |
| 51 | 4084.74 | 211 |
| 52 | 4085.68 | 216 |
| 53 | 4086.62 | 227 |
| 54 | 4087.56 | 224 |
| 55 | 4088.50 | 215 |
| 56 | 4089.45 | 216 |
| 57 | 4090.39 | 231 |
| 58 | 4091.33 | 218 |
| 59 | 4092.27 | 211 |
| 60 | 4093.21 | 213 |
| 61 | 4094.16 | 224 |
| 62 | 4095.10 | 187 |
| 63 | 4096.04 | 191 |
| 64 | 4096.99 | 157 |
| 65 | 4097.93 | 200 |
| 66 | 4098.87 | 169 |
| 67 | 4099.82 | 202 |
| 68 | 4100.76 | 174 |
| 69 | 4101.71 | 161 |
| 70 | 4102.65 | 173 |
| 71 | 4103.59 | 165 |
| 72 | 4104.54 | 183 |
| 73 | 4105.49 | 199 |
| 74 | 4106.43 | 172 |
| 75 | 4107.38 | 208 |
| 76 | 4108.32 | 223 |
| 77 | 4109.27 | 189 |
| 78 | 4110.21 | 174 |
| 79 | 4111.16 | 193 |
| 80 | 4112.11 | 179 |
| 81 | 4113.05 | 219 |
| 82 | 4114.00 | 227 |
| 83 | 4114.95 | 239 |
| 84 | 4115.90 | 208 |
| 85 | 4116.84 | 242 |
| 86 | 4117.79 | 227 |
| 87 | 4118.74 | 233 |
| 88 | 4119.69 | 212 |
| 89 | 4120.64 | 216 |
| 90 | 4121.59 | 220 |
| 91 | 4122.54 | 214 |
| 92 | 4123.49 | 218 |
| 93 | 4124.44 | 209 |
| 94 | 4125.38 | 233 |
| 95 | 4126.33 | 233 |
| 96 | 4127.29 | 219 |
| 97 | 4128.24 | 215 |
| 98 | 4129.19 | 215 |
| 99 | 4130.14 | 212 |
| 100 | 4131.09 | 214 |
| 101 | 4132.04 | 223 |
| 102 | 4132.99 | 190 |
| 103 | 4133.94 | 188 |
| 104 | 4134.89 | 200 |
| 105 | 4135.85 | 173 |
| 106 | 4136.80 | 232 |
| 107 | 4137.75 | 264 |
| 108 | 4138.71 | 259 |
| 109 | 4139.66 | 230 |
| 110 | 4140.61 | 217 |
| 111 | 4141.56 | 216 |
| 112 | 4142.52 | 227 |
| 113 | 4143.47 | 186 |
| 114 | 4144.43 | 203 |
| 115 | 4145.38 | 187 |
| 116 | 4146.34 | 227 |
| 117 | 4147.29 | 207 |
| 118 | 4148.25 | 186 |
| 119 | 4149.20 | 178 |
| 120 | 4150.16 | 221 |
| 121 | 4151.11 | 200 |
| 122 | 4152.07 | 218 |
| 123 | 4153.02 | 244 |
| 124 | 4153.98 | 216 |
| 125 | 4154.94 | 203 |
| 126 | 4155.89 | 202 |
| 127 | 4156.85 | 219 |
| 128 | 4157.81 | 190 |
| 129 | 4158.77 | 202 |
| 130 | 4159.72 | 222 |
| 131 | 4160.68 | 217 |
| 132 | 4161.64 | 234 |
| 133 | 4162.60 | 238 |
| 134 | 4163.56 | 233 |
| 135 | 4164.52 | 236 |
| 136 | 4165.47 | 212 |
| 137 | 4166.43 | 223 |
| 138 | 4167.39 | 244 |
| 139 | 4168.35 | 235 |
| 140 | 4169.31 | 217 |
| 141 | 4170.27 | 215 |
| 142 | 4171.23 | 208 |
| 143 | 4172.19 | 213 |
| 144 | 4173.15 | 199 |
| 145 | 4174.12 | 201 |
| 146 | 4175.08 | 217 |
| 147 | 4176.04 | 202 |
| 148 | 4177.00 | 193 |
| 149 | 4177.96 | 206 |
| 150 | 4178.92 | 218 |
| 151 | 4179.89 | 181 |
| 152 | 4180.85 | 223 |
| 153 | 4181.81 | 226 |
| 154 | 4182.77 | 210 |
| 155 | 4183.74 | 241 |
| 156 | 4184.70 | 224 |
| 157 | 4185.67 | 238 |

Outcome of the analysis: 1.2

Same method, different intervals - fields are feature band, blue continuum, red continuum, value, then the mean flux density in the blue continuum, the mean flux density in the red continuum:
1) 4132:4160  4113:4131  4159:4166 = 1.7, 221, 227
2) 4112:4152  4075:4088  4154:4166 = 0.2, 214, 217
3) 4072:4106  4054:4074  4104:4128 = 1.7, 215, 211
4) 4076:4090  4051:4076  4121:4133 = 0.2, 217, 218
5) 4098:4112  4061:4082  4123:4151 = 1.8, 211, 213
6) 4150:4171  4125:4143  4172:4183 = -0.8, 219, 207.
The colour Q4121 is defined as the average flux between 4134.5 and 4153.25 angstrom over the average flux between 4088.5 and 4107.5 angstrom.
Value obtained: 1.1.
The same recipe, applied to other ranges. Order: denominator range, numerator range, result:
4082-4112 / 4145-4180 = 1.08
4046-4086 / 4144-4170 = 1.00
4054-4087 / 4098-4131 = 0.96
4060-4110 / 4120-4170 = 1.05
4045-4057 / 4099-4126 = 0.94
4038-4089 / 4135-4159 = 0.97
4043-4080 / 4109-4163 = 0.99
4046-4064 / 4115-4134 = 0.99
